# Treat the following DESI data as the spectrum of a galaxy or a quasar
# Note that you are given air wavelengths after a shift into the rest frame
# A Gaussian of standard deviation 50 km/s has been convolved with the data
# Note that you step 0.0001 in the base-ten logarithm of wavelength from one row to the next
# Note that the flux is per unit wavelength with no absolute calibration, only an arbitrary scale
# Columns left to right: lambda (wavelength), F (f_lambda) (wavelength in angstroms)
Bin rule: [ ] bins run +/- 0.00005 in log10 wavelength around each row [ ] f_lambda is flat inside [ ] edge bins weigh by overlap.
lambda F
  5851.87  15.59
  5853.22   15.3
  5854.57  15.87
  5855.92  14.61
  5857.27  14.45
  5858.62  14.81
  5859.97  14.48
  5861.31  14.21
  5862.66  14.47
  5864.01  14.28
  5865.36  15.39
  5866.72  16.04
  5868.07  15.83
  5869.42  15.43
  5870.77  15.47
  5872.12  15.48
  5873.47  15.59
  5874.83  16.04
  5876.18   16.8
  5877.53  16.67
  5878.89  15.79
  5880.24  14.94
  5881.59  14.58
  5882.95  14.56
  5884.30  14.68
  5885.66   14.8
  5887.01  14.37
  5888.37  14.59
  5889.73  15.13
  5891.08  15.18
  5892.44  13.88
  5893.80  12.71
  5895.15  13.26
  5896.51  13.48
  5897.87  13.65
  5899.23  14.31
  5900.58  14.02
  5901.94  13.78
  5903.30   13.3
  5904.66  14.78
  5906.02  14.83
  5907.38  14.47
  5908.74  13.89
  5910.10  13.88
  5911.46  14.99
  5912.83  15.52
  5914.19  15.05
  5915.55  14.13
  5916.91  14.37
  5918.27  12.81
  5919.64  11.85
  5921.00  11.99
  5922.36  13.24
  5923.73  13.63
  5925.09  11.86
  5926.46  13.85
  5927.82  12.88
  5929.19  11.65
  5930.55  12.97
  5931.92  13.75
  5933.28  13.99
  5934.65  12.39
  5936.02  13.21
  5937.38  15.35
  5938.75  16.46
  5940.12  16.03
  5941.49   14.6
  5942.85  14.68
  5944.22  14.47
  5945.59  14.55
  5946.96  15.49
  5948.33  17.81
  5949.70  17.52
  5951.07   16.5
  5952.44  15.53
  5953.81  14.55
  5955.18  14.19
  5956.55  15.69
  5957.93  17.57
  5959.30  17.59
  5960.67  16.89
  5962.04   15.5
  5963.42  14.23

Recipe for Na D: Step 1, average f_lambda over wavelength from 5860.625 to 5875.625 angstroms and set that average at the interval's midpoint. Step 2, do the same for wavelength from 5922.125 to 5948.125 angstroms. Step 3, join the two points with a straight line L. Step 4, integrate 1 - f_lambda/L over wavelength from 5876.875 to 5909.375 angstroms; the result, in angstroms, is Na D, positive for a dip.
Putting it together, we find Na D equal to 1.0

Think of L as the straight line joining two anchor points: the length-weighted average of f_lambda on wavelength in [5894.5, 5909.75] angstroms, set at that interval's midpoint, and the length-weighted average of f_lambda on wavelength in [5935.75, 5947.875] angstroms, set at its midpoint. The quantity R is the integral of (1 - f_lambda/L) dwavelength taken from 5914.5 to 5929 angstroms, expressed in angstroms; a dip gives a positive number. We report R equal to 1.5 angstroms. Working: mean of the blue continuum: 14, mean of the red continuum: 15.1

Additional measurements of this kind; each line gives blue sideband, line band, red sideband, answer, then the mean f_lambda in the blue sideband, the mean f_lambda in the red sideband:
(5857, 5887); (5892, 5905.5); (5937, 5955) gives 1.4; 15.2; 15.6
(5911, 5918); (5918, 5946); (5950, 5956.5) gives 2.6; 14.7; 15.4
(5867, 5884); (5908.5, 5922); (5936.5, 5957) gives 1.5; 15.6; 15.5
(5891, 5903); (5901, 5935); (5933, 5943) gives 1.3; 13.7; 14.6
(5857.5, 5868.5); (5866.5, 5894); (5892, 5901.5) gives -1.8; 14.9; 13.6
